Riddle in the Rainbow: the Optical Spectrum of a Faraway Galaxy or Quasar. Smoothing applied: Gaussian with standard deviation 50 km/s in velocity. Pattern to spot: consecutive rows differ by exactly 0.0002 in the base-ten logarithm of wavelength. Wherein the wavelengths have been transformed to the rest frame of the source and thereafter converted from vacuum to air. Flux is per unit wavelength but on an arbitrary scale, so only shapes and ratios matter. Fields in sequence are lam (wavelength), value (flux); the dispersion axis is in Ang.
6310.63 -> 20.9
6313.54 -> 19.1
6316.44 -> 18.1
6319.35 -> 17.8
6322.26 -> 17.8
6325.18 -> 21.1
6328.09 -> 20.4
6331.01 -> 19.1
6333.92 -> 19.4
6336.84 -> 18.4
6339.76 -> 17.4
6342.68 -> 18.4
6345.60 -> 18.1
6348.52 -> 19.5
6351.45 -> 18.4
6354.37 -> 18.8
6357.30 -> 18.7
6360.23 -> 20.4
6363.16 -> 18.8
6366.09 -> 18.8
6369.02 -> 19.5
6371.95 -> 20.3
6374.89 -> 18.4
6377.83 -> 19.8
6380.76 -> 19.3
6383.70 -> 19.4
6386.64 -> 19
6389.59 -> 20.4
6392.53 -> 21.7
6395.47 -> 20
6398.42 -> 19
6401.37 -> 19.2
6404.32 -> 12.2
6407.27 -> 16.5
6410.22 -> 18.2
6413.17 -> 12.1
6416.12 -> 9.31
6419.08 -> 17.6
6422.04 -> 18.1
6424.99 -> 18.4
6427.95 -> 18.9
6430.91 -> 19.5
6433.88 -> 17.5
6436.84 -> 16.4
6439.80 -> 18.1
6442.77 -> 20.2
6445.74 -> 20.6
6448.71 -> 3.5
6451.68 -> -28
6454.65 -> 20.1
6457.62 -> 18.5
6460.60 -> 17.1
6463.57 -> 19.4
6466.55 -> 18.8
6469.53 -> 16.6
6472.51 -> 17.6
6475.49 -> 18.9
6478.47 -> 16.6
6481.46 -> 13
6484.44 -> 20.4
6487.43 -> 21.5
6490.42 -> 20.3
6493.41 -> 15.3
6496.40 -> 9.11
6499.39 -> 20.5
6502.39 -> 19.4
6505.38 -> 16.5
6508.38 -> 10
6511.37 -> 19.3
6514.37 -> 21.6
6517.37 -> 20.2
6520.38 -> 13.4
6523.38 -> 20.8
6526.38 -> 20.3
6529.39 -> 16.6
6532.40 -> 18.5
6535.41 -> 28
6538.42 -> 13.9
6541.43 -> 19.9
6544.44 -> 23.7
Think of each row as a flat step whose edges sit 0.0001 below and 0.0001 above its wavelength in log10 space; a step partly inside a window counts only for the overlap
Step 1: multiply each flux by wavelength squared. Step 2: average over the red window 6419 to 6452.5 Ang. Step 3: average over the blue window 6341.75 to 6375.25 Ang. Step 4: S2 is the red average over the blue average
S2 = 0.8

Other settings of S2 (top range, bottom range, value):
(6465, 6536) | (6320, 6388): 0.98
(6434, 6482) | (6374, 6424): 0.83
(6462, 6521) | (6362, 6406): 0.95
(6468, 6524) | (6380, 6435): 1.01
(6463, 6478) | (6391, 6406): 1.00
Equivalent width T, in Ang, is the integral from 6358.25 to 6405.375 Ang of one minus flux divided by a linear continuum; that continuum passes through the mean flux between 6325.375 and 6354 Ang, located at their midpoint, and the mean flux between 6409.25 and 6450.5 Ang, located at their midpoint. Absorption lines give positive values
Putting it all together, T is -4.5 Ang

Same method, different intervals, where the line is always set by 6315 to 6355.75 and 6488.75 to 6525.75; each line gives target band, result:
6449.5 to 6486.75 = 7.5 Ang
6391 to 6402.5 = -1.1 Ang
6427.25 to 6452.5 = 7.4 Ang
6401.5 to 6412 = 1.3 Ang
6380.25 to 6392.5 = -1.0 Ang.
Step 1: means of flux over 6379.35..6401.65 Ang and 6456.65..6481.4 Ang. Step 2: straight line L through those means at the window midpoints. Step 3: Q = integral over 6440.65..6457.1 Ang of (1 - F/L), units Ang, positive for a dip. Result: 8.9 Ang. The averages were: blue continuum 19.8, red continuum 17.6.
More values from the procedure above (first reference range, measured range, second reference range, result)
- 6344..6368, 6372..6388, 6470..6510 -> -0.6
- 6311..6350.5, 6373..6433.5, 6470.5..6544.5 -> 2.3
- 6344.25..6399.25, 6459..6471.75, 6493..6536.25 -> 0.3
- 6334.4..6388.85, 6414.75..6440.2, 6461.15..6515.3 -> 1.5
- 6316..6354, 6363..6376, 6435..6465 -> -1.8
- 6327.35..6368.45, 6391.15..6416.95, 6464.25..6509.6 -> 2.2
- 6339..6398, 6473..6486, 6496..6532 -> 0.5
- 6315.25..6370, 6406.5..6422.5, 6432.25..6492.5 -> 1.6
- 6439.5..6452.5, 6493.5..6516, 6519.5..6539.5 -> -1.2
